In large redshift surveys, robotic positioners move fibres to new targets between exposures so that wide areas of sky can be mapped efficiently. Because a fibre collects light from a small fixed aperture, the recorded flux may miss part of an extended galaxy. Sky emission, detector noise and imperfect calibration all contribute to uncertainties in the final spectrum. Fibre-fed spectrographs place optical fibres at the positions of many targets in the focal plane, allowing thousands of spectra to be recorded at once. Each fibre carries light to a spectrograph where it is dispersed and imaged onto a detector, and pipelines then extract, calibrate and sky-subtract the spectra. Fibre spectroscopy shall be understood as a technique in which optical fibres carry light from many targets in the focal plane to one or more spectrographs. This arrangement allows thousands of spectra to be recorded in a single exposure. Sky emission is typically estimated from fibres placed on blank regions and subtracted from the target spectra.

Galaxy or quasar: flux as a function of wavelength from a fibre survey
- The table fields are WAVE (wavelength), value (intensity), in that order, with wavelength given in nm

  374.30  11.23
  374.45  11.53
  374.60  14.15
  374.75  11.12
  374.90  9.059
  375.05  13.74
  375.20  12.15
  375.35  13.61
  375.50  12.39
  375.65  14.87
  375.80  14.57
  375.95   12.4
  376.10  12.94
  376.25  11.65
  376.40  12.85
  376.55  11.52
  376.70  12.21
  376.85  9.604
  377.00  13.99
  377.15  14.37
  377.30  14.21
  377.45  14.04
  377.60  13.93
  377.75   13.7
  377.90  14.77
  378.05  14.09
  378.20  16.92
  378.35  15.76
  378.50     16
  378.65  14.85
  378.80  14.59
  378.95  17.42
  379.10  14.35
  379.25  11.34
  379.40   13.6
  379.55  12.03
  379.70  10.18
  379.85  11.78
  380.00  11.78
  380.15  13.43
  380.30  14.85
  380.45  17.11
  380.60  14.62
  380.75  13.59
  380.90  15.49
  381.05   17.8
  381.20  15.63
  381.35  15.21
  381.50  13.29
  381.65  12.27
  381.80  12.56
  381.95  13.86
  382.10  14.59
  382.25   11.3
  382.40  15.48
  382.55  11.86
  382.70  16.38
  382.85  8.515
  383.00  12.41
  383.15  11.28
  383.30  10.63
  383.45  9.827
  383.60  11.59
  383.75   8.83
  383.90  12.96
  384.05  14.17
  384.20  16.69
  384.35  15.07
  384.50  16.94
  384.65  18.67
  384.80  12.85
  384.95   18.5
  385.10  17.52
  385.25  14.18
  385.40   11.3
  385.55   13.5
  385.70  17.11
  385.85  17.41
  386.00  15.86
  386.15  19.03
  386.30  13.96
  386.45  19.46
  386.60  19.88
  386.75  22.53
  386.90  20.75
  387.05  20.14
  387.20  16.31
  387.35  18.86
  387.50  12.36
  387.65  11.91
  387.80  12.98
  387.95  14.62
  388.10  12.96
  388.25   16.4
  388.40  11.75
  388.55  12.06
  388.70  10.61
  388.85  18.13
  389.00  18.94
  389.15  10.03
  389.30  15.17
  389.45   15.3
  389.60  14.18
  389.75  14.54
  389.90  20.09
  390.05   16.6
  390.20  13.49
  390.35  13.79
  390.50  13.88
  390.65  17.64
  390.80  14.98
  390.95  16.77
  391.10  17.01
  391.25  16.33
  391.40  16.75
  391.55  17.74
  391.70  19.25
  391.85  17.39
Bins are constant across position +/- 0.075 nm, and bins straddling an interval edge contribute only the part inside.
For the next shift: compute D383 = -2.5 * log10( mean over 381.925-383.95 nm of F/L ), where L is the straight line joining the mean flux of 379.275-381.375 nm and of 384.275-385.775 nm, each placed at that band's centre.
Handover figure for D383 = 0.226 mag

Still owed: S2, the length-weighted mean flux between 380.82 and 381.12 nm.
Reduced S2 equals 16.6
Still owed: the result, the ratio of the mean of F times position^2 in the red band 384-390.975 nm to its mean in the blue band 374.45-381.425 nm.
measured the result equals 1.2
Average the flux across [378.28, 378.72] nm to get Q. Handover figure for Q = 15.5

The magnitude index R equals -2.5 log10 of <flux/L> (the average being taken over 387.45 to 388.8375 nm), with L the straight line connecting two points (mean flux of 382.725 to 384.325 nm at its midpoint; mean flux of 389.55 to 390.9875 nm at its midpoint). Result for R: 0.11 mag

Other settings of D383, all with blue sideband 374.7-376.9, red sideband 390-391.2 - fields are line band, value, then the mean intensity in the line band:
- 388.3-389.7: 0.082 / 14.1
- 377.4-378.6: -0.164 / 14.9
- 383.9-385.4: -0.104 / 15.7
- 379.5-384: 0.045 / 13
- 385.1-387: -0.177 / 17.1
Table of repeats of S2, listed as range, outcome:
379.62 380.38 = 12.4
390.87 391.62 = 16.9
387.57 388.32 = 13.7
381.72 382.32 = 13.1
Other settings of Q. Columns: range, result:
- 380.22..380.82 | 15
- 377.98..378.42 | 15.6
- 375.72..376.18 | 13.3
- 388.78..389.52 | 15.5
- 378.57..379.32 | 14.5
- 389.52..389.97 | 16.2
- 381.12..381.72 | 14.1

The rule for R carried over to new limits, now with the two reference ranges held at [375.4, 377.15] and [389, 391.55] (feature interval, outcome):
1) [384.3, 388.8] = -0.08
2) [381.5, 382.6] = 0.06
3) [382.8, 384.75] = 0.11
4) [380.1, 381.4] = -0.13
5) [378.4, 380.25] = -0.01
